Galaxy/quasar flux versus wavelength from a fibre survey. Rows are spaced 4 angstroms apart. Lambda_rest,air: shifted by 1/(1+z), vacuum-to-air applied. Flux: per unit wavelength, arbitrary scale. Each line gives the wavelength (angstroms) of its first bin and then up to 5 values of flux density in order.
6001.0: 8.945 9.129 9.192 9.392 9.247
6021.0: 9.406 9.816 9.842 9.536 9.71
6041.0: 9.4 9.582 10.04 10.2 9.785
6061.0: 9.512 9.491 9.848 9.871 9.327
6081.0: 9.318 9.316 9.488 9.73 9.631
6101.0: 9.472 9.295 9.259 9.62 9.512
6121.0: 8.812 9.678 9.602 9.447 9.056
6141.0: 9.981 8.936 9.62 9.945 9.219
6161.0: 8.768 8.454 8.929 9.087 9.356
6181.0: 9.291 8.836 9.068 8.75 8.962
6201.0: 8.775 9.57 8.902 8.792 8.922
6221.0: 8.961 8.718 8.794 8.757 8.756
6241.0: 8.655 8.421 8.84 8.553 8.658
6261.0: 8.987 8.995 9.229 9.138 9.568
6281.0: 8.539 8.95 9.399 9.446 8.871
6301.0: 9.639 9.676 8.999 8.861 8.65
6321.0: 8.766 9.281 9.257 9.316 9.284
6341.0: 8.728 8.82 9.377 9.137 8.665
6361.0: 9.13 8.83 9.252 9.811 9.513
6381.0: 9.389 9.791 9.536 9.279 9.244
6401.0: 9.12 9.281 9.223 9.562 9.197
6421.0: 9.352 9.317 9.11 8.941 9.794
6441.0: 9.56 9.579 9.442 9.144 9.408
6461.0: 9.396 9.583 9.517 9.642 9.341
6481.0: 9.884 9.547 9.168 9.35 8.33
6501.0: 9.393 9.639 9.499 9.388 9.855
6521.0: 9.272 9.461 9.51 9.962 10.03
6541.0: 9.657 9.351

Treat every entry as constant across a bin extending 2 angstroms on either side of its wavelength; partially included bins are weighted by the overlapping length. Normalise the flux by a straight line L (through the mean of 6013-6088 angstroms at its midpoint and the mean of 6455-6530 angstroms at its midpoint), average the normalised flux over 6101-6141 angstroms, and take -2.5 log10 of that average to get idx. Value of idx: 0.02 mag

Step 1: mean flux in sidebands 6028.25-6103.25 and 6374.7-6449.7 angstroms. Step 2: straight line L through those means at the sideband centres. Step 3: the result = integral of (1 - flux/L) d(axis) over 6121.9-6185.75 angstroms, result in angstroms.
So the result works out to 2.04 angstroms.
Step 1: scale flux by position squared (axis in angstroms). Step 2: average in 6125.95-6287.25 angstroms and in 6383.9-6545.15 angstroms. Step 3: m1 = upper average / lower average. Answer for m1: 1.1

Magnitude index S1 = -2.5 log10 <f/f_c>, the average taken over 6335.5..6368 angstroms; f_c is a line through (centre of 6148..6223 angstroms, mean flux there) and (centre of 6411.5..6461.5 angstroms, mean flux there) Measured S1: 0.031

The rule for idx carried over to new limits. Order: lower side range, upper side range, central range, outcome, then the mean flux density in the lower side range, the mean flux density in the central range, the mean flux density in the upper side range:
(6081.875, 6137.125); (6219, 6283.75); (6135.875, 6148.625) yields -0.010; 9.43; 9.38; 8.85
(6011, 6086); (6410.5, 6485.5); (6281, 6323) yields 0.047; 9.62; 9.1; 9.43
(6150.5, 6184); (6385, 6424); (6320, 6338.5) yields 0.008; 9.13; 9.2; 9.34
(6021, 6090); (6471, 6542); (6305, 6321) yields 0.074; 9.65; 8.93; 9.49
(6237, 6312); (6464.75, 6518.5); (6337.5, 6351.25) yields 0.017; 9.02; 9.01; 9.43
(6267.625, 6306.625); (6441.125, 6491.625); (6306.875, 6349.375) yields 0.033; 9.24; 9.02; 9.47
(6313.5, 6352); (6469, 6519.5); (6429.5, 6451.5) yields -0.016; 9.05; 9.43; 9.42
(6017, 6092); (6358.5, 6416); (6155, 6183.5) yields 0.061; 9.63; 9.01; 9.35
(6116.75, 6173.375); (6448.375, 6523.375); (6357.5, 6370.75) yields 0.040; 9.27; 9.02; 9.41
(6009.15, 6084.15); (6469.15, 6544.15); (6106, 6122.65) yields 0.033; 9.61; 9.31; 9.49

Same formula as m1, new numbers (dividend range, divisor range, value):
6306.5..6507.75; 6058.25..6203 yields 1.09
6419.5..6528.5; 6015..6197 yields 1.12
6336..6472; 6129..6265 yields 1.10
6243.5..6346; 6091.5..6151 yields 1.01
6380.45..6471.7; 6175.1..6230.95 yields 1.12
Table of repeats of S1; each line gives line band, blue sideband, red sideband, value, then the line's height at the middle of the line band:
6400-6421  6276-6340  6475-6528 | 0.00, 9.28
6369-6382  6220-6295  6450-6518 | -0.04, 9.17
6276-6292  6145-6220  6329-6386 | 0.00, 9.15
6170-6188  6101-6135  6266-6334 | 0.02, 9.32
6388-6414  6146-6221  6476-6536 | 0.00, 9.33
